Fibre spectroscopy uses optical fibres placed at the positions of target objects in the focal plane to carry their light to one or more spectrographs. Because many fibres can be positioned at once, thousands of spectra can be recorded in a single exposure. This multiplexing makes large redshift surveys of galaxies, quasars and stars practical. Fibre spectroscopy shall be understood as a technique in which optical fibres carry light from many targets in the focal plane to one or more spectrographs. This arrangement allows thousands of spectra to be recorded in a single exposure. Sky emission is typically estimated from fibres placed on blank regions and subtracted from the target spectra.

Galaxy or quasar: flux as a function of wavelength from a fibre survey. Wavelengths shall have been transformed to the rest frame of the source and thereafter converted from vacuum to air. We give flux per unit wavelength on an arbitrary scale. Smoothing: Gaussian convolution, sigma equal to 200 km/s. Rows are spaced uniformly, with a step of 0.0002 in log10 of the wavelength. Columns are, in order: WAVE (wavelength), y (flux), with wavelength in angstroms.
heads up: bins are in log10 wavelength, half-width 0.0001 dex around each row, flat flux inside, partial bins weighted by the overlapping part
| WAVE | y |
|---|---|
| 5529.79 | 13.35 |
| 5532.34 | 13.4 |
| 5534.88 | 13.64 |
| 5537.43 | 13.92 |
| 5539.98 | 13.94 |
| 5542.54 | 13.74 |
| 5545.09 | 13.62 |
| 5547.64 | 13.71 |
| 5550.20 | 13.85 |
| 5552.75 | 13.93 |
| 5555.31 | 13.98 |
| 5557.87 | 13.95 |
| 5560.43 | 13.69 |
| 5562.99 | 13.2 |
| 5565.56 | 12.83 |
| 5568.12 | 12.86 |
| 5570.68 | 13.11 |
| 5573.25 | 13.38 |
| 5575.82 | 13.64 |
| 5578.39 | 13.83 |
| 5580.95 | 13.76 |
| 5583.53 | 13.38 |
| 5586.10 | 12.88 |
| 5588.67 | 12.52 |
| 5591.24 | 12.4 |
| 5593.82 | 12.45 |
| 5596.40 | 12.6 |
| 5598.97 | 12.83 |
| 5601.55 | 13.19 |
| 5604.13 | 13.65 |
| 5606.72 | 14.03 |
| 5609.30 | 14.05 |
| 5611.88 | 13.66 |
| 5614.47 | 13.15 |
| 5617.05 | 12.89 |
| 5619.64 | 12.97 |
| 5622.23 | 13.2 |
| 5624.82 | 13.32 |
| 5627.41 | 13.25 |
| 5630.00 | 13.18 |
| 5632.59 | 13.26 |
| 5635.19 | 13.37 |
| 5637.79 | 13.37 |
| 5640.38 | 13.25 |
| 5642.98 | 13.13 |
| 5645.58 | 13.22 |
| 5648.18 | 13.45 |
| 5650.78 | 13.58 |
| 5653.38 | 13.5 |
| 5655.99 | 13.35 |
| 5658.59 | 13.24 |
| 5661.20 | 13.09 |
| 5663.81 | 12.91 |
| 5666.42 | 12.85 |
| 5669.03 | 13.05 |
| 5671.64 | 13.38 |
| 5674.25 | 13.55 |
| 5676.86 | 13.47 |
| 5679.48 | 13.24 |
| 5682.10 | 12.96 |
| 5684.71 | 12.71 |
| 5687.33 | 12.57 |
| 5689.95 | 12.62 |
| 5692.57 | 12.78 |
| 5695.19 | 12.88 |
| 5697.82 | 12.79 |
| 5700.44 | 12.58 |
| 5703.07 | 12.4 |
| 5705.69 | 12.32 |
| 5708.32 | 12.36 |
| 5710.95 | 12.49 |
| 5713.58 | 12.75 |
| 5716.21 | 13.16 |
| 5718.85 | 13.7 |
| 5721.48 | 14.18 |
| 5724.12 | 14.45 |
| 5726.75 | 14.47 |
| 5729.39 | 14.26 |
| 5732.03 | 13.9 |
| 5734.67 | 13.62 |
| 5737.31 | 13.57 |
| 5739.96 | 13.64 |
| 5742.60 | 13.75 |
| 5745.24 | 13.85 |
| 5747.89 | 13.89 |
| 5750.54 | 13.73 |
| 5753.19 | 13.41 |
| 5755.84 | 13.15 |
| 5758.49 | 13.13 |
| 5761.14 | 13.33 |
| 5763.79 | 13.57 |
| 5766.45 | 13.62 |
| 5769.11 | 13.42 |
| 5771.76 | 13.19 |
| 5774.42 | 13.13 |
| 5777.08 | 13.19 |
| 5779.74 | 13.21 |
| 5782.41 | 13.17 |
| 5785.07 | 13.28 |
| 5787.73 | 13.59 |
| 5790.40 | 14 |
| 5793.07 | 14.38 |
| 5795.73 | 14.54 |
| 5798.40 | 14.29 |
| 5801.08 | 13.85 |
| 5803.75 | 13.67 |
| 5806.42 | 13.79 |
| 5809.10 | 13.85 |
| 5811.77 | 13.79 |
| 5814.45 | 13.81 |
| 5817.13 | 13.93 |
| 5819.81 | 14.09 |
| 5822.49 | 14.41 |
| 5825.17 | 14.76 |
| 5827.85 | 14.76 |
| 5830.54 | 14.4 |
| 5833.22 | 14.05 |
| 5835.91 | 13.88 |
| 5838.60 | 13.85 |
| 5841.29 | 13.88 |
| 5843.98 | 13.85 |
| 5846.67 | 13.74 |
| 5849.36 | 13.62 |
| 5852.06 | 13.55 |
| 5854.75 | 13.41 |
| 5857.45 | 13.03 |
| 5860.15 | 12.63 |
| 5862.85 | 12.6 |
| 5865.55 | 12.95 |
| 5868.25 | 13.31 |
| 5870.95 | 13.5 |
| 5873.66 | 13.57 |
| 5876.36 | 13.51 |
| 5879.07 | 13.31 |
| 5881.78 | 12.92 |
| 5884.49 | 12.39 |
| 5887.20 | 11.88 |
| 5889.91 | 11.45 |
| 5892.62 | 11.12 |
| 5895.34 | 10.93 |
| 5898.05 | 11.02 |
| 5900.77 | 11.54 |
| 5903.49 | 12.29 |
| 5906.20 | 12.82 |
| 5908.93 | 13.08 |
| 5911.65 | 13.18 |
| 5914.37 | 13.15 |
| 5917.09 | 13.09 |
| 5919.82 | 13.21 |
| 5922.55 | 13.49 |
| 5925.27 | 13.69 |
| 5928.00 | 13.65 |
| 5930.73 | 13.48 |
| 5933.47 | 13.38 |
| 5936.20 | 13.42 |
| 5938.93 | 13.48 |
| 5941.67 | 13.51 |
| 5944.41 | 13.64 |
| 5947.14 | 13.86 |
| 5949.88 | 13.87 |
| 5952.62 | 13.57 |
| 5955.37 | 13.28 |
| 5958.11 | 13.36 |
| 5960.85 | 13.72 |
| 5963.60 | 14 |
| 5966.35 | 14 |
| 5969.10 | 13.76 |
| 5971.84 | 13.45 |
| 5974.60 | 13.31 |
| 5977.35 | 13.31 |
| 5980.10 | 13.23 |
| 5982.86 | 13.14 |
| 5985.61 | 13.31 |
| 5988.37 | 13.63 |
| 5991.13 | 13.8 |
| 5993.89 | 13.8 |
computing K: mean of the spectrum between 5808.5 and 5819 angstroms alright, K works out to 13.9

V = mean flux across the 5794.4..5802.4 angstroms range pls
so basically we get 14.2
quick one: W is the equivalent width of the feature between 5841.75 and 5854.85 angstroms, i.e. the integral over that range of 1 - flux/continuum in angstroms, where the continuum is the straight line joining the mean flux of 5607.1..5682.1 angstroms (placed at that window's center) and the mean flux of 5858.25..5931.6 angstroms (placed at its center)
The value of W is -0.9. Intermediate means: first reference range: 13.3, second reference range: 12.7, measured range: 13.7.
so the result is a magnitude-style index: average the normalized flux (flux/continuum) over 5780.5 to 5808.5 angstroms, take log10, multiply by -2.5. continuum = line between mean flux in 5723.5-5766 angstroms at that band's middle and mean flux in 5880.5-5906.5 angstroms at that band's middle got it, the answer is -0.06 mag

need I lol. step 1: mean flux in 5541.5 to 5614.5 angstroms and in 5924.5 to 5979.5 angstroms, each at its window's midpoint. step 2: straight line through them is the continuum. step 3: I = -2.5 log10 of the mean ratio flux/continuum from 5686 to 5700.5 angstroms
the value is 0.060 mag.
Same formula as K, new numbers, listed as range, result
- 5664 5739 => 13.2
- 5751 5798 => 13.5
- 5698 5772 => 13.4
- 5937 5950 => 13.6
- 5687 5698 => 12.7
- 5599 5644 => 13.3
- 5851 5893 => 12.9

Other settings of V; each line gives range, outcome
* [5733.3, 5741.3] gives 13.6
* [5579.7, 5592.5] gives 13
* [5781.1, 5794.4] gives 13.7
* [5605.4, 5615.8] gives 13.7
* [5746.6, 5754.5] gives 13.7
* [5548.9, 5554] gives 13.9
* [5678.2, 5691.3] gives 12.8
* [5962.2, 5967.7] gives 14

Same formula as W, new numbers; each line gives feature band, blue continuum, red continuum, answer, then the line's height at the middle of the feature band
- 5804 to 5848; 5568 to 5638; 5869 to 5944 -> -3.8 angstroms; 12.9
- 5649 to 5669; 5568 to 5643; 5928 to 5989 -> 0.1 angstroms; 13.3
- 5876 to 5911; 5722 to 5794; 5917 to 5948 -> 3.6 angstroms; 13.5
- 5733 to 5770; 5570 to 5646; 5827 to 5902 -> -1.3 angstroms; 13.1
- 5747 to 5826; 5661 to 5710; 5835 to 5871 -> -3.0 angstroms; 13.2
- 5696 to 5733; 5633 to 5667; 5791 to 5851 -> 0.8 angstroms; 13.6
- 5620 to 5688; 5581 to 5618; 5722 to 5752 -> 1.2 angstroms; 13.5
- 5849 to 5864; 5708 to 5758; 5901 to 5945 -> 0.3 angstroms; 13.4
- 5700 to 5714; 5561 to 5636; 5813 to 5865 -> 1.0 angstroms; 13.5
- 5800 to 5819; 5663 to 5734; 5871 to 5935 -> -1.3 angstroms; 12.9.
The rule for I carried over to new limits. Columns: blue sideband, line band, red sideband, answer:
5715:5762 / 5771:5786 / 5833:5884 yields 0.04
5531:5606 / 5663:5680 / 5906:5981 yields 0.02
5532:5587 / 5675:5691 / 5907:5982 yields 0.05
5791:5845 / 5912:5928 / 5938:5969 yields 0.03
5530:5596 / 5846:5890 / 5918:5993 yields 0.04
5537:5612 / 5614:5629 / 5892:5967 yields 0.02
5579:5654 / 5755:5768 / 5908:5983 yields 0.00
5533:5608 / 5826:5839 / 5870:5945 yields -0.10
